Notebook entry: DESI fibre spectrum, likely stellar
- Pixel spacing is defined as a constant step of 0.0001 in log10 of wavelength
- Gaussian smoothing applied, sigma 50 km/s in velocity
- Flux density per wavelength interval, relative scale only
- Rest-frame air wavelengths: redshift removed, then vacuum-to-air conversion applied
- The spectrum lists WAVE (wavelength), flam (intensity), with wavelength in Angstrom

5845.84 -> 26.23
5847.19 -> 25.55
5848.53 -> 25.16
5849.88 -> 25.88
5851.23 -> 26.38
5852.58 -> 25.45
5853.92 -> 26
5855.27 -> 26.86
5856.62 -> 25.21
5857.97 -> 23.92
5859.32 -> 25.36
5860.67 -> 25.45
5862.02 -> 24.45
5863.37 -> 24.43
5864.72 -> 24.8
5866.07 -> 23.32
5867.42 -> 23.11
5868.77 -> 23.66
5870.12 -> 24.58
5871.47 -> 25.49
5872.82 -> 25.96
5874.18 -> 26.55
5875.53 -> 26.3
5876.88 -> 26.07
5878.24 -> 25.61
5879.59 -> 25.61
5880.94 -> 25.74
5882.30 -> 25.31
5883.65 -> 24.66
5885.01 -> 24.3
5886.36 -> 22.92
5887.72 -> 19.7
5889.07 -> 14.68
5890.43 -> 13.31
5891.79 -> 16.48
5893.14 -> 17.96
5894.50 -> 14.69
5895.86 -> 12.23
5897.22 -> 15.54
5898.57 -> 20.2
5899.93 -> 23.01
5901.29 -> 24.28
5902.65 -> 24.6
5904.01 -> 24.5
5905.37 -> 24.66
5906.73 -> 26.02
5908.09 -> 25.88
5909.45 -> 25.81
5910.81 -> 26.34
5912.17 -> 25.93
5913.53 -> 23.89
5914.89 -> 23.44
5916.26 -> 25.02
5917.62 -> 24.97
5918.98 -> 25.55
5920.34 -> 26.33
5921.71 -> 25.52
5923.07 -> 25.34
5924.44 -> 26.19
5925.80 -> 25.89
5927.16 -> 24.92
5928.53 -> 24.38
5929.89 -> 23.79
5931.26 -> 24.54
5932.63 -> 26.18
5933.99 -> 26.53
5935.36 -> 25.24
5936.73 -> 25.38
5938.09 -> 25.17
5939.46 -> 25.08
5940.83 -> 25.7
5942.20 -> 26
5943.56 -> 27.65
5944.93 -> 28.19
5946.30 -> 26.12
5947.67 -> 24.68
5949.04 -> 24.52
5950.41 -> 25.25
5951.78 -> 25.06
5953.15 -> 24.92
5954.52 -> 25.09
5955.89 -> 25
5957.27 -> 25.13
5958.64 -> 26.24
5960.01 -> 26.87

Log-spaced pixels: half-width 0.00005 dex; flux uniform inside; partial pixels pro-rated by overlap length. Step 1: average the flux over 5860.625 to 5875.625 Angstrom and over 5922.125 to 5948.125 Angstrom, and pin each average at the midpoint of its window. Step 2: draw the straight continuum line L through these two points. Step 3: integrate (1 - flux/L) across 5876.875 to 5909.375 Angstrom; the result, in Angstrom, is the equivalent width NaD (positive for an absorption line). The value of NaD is 4.6 Angstrom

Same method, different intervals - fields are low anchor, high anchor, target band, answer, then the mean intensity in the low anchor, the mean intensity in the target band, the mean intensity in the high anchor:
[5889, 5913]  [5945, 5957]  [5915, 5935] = -2.0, 21.1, 25.3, 25.2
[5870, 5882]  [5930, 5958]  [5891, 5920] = 3.7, 25.8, 22.4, 25.5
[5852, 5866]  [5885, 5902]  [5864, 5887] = -3.4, 25.1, 25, 18.2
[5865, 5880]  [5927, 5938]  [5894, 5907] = 2.2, 25.1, 20.9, 25.1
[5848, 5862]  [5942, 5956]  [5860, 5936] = 5.9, 25.5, 23.6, 25.7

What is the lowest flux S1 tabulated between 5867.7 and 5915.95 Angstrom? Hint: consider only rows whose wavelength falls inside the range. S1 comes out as 12.23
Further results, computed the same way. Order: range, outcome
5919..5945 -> 23.79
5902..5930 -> 23.44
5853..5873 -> 23.11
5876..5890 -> 14.68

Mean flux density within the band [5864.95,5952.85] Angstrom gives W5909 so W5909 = 23.9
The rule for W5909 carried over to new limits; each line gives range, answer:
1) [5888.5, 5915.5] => 21.2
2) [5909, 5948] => 25.5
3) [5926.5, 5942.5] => 25.2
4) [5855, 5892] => 23.8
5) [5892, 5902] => 18.2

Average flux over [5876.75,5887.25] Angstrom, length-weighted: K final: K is 24.9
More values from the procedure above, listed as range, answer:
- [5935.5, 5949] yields 25.9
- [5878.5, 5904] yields 20.5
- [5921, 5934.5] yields 25.3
